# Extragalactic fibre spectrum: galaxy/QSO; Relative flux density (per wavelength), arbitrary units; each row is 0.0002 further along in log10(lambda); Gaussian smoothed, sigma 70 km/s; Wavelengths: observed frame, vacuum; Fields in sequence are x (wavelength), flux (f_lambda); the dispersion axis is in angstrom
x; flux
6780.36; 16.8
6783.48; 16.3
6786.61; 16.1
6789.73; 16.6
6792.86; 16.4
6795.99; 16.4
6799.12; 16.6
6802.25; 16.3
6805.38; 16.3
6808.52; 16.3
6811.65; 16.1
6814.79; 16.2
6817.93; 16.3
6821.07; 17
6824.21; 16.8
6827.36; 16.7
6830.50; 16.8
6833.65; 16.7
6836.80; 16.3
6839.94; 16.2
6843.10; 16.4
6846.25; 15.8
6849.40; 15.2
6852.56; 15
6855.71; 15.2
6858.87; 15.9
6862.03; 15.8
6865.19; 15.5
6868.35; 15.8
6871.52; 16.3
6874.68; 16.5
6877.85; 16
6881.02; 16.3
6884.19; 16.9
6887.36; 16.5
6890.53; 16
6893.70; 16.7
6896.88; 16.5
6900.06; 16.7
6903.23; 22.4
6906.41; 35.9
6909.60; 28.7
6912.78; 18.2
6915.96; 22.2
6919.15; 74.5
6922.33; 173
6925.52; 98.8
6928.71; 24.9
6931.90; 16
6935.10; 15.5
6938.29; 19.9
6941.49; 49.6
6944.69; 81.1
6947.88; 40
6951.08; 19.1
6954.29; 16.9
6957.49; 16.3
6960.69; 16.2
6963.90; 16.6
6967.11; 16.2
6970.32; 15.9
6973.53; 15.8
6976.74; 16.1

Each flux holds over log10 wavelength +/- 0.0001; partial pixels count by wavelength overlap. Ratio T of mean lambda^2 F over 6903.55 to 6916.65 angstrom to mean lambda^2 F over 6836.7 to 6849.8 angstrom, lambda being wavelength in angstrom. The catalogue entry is 1.7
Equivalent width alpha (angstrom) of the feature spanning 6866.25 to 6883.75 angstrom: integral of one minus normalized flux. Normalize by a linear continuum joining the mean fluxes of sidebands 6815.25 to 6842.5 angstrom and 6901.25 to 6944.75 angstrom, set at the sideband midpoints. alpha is 8.5 angstrom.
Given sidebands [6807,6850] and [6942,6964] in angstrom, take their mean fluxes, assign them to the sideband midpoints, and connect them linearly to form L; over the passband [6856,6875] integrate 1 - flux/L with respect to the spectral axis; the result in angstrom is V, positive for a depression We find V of 4.5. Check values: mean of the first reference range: 16.4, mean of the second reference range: 31.3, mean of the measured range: 15.9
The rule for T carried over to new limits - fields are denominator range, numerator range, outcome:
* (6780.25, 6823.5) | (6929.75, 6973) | 1.64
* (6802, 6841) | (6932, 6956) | 2.10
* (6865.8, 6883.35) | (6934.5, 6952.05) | 2.49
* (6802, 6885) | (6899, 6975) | 2.31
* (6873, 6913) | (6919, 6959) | 2.53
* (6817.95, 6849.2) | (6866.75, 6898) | 1.01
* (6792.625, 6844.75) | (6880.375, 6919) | 1.39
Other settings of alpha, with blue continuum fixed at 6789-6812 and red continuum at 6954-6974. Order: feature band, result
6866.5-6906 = -2.7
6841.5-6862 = 0.9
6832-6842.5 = 0.0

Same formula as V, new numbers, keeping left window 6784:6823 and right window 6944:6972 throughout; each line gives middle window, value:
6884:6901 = 3.7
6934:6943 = -2.0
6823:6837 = 0.9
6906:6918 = -2.6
